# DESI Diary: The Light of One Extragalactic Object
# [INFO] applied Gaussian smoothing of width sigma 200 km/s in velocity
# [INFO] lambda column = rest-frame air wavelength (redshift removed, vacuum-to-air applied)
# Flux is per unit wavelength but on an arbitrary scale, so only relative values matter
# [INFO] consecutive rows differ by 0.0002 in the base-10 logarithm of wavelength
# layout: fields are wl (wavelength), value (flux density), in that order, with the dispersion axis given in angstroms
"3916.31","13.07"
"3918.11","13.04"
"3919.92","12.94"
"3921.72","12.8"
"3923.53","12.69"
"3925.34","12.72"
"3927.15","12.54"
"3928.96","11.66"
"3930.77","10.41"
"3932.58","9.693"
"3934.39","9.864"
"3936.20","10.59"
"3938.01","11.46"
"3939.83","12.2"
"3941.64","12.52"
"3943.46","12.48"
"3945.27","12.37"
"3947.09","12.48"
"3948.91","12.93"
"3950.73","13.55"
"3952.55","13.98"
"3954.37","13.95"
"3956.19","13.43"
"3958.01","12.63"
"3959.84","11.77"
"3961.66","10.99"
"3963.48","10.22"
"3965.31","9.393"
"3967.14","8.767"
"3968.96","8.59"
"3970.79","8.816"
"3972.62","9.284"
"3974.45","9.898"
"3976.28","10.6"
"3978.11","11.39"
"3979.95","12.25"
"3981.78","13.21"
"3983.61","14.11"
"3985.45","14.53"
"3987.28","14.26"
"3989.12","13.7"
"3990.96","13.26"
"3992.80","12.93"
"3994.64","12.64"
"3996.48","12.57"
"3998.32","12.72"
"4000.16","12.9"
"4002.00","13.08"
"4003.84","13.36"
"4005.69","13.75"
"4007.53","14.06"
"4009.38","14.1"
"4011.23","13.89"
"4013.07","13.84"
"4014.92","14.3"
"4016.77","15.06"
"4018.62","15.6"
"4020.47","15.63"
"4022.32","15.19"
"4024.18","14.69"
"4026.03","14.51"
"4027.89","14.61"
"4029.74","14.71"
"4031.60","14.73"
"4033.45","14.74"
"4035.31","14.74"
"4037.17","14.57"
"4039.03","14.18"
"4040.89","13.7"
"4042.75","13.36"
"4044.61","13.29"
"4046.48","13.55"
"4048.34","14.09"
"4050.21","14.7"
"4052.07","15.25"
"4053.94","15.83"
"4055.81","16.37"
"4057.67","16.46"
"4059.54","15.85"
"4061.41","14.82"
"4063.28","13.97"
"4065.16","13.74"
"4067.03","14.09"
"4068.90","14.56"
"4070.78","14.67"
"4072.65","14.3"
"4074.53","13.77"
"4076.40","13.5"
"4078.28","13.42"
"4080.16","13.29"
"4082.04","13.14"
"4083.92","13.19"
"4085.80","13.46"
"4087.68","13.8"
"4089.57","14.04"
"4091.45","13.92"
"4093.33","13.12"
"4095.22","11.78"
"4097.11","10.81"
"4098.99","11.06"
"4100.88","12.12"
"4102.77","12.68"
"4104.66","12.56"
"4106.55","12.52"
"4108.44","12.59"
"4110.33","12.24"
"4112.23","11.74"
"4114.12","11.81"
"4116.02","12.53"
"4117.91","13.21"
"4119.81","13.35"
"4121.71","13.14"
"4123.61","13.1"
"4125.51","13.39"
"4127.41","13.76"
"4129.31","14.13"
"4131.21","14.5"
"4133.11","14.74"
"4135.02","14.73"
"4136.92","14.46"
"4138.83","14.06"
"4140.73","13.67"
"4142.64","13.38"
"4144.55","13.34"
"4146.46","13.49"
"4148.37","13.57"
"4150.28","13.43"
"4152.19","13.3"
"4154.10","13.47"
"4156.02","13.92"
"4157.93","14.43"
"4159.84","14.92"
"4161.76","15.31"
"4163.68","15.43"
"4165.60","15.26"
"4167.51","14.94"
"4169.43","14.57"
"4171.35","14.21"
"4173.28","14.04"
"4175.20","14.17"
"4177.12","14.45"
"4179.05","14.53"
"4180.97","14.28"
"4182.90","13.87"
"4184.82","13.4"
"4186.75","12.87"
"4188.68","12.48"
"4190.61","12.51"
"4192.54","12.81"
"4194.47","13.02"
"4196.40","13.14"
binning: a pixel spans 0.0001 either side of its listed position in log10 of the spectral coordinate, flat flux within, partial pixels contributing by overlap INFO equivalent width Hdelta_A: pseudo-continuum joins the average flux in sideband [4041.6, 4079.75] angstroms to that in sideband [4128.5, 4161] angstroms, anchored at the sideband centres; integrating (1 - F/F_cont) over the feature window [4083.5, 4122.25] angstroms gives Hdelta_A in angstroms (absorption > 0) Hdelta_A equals 4.3 angstroms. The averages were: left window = 14.5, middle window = 12.6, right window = 14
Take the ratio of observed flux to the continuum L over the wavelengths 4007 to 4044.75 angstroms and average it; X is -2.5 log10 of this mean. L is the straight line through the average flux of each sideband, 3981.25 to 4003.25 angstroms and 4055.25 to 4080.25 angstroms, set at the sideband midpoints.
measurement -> -0.05 mag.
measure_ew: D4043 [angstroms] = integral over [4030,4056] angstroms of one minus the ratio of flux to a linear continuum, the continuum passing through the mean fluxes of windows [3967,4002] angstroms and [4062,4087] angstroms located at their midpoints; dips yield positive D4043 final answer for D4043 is -2.5 angstroms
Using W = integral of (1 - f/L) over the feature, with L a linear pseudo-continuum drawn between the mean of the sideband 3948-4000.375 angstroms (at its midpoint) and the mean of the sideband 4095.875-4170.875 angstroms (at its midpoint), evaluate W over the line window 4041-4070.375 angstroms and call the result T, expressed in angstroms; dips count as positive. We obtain -4.3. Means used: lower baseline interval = 12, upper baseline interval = 13.5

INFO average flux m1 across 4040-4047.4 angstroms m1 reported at 13.5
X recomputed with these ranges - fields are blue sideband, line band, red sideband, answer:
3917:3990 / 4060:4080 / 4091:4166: -0.10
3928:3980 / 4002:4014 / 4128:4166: -0.14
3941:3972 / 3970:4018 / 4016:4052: 0.01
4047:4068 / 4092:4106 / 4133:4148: 0.19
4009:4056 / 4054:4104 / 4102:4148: 0.02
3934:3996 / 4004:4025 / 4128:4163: -0.16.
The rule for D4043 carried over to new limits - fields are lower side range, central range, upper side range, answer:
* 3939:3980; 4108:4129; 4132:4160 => 1.1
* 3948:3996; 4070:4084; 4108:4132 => -1.0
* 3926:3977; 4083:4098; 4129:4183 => 0.3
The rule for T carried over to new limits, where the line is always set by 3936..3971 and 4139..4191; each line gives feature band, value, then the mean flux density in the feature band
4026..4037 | -1.9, 14.7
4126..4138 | -0.6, 14.3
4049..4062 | -2.8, 15.6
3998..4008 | -0.9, 13.3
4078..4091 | -0.4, 13.5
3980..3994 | -1.8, 13.6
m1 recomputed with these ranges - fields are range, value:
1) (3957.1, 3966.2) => 11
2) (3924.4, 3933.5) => 11.4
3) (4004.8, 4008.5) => 13.9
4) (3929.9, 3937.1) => 10.1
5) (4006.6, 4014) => 14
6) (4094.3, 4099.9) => 11.2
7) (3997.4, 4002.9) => 12.9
